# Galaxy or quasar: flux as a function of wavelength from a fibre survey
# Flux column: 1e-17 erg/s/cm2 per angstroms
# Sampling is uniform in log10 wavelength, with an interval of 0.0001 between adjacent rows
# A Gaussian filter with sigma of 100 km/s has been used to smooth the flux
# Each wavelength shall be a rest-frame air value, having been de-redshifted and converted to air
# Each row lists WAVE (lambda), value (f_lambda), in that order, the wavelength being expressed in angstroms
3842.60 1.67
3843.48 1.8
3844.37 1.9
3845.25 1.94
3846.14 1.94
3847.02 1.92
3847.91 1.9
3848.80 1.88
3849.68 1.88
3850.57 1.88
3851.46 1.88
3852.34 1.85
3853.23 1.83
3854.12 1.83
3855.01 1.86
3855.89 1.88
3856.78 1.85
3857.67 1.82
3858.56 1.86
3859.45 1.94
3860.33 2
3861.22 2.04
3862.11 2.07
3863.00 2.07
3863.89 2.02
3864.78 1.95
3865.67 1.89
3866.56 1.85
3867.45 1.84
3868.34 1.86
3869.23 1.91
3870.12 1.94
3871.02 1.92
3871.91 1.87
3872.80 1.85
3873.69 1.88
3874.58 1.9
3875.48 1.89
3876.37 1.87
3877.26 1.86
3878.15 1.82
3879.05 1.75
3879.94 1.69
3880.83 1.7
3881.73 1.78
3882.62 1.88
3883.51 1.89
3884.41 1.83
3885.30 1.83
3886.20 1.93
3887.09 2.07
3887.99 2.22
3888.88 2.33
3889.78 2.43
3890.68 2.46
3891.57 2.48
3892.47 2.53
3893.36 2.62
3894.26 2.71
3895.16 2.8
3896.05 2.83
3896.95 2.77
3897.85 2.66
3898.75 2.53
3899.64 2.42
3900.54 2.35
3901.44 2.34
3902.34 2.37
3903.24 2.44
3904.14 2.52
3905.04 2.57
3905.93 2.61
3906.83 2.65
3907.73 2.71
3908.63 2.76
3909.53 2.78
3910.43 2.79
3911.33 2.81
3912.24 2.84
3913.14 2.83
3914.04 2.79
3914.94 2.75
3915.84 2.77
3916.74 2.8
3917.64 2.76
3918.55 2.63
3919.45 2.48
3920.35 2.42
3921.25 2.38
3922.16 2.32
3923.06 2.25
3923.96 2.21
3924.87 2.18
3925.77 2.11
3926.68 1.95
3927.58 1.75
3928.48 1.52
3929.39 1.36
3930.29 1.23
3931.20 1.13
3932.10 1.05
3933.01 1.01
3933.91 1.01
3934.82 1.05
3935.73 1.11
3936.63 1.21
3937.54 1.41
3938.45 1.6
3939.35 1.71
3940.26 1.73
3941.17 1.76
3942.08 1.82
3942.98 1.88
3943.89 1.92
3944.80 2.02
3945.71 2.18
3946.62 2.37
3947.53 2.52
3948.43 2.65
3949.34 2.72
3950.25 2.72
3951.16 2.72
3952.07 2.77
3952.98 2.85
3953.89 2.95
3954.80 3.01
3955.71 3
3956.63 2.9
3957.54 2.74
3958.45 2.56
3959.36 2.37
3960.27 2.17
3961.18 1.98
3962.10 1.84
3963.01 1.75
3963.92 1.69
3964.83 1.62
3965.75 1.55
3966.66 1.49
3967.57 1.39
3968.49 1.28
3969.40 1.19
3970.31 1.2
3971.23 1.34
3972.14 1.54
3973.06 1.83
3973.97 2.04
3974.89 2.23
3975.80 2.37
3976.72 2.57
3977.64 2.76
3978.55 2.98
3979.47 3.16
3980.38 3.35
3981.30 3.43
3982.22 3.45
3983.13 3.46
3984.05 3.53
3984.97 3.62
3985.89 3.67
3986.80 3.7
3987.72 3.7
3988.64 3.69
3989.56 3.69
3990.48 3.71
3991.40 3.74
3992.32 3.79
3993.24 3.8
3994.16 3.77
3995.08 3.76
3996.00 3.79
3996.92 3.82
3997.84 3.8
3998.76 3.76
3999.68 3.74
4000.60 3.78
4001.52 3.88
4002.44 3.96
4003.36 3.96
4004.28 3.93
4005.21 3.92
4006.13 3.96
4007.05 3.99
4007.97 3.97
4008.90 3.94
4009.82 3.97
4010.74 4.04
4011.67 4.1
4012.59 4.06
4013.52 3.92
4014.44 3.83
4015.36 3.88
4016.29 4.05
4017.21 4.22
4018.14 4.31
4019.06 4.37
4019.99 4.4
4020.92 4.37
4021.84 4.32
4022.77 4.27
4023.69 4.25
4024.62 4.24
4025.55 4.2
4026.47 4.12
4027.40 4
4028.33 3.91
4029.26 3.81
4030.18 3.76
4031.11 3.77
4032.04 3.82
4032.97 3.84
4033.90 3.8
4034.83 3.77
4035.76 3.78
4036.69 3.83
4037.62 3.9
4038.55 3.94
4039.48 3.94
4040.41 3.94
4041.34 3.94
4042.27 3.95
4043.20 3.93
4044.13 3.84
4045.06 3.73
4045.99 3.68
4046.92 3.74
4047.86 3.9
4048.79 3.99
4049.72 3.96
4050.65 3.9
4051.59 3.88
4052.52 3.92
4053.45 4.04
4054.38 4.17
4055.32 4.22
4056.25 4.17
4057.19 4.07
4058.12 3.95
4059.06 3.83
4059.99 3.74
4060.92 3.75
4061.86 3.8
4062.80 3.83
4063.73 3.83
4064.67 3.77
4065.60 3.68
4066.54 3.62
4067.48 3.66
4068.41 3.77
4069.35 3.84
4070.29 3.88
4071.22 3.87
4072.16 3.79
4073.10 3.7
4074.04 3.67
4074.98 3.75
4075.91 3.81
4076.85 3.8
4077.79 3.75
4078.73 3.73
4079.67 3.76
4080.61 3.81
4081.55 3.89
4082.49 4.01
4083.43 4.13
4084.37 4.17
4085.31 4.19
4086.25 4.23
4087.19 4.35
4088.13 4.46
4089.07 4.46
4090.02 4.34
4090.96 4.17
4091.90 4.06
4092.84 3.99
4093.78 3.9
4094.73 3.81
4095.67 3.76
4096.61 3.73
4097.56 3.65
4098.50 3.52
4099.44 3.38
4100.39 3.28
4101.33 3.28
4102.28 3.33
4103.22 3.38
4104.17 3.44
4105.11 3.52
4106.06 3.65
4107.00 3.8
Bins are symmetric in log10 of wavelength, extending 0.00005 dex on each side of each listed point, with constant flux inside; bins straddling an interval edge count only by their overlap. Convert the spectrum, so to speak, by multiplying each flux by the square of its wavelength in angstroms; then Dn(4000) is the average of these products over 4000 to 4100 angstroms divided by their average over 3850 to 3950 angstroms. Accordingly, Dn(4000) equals 2.02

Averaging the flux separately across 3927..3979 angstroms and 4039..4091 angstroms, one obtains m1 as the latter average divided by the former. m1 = 2.0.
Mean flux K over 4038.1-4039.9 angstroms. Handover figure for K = 3.94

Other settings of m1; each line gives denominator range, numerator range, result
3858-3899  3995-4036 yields 1.91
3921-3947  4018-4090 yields 2.34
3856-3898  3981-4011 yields 1.84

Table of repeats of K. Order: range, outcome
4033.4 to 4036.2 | 3.78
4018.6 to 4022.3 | 4.36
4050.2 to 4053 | 3.9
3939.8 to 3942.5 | 1.76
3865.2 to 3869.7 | 1.87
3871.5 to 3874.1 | 1.87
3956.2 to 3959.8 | 2.64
